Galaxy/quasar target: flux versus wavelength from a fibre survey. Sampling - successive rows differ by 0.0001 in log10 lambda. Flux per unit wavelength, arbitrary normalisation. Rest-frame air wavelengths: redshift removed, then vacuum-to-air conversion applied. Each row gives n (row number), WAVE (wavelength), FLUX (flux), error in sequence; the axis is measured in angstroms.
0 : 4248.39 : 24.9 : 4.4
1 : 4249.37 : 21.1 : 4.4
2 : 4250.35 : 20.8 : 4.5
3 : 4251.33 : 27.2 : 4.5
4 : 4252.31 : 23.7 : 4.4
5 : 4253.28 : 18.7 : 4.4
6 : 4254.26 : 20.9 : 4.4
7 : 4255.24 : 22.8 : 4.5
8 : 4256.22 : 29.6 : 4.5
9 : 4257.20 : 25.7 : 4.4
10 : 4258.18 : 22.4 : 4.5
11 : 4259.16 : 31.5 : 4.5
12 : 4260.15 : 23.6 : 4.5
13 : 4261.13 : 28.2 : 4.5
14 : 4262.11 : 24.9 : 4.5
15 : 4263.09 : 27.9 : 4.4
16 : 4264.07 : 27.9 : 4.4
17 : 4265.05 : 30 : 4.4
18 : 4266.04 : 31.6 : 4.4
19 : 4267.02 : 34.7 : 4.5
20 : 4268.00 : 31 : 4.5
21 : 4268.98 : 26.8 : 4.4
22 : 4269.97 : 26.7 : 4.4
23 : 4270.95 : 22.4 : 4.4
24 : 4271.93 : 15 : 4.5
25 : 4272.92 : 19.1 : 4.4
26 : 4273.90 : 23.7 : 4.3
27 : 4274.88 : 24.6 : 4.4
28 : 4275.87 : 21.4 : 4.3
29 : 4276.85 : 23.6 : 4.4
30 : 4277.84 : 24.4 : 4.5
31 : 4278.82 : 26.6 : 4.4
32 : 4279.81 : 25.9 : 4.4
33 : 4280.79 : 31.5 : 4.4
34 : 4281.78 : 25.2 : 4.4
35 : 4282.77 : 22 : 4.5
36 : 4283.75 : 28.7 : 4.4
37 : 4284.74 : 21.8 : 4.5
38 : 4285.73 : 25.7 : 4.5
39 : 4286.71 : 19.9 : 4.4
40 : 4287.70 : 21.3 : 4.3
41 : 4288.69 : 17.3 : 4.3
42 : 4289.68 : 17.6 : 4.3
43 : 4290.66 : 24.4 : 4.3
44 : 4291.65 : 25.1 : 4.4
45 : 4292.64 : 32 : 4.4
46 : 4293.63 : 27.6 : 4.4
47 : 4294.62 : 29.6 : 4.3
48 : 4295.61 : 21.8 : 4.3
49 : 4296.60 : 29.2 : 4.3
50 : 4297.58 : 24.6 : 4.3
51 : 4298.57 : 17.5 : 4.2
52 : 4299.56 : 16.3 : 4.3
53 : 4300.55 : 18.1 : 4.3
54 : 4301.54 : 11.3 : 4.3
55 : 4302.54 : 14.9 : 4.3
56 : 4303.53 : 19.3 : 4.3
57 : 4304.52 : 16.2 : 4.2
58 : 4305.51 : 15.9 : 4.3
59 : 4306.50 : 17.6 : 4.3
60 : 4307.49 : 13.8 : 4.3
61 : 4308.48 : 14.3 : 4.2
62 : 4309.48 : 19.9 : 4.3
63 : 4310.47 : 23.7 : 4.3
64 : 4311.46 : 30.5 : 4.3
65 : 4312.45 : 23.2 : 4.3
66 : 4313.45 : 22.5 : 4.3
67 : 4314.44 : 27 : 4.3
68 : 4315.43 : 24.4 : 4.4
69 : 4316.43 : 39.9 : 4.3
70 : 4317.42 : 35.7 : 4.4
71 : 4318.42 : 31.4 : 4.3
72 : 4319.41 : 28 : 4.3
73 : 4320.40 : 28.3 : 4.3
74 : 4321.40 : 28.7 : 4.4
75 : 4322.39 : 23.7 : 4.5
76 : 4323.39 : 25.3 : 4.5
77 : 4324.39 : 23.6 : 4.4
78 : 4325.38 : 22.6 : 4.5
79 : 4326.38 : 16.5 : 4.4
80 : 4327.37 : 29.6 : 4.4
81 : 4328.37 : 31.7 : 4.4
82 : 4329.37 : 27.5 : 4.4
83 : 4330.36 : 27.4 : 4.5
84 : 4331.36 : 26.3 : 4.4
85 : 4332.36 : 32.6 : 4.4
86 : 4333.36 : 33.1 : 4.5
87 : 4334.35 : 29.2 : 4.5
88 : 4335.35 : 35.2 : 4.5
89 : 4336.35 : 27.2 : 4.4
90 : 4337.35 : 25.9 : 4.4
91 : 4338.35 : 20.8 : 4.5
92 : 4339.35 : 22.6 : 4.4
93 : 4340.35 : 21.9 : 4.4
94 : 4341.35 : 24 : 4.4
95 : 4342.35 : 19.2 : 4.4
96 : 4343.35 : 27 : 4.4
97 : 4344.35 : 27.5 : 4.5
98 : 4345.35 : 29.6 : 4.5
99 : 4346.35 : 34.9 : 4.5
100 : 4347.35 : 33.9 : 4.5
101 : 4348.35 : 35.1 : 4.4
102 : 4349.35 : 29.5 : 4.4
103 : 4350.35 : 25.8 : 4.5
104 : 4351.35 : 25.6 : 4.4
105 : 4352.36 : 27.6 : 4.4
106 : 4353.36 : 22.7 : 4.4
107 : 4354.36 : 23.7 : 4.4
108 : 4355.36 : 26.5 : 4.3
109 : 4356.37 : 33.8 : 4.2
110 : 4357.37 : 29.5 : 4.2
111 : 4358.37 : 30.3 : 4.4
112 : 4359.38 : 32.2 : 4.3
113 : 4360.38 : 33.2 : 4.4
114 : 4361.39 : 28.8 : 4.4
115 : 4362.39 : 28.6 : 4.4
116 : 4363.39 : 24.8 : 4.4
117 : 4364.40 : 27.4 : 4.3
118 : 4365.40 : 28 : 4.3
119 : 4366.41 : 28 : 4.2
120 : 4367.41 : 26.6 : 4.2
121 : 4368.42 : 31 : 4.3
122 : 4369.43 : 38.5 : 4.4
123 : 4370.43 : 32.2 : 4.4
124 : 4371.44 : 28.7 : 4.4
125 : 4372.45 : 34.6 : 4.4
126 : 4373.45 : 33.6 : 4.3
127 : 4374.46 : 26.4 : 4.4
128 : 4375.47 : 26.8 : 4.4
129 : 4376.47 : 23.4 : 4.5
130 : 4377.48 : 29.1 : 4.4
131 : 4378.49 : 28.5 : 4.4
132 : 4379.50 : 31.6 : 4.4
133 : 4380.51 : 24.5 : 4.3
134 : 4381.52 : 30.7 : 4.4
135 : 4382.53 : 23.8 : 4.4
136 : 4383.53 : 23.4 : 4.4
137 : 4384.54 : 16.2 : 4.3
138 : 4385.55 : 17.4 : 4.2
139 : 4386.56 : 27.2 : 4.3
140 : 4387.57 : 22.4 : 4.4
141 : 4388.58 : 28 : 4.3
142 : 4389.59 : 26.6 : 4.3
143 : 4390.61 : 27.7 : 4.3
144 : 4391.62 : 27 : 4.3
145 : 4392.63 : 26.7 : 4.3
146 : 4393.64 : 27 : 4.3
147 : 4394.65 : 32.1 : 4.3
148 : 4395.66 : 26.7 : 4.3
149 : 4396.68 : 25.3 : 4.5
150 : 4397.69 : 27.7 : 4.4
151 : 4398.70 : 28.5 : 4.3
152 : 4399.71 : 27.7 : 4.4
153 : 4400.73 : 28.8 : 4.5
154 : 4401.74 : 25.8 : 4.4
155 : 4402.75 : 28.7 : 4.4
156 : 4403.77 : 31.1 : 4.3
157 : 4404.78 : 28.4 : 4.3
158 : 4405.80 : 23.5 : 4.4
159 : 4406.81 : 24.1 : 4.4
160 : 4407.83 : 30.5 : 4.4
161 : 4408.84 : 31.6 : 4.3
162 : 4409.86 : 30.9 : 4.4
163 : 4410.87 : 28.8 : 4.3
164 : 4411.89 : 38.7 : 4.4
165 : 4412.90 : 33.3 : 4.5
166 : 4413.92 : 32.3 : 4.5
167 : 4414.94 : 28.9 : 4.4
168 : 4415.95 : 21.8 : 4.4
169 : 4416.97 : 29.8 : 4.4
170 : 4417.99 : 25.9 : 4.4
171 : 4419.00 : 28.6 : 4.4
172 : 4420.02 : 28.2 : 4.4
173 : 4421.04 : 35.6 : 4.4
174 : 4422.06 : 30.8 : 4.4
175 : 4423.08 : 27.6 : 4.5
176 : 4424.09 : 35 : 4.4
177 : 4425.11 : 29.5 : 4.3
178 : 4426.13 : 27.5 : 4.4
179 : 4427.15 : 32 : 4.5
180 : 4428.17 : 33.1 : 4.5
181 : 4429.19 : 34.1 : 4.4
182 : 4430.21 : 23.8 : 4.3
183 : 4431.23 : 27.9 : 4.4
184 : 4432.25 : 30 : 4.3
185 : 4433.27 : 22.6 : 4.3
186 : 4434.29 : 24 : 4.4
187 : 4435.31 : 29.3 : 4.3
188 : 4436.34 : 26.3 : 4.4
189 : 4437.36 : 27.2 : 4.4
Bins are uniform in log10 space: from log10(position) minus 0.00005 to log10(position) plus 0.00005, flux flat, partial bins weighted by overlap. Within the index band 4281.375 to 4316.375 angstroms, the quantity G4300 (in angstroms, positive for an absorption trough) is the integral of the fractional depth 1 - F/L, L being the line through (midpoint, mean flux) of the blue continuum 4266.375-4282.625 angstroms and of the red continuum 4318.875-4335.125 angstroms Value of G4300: 5.6 angstroms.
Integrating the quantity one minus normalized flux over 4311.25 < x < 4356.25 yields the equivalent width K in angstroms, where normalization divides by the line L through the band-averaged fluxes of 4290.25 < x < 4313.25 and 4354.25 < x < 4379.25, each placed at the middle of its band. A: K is -4.2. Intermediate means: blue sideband 21.2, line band 27.5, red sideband 29.5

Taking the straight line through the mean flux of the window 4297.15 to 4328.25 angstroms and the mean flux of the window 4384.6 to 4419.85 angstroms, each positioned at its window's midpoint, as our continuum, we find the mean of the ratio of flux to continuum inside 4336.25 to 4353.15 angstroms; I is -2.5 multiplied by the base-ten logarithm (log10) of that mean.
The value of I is -0.09 mag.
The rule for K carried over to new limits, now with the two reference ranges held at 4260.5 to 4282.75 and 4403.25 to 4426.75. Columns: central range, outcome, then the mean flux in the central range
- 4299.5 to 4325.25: 3.9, 22.9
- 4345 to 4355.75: -0.2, 28.7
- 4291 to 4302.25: 1.6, 22.9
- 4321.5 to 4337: 0.0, 27.5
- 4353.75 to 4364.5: -0.3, 29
